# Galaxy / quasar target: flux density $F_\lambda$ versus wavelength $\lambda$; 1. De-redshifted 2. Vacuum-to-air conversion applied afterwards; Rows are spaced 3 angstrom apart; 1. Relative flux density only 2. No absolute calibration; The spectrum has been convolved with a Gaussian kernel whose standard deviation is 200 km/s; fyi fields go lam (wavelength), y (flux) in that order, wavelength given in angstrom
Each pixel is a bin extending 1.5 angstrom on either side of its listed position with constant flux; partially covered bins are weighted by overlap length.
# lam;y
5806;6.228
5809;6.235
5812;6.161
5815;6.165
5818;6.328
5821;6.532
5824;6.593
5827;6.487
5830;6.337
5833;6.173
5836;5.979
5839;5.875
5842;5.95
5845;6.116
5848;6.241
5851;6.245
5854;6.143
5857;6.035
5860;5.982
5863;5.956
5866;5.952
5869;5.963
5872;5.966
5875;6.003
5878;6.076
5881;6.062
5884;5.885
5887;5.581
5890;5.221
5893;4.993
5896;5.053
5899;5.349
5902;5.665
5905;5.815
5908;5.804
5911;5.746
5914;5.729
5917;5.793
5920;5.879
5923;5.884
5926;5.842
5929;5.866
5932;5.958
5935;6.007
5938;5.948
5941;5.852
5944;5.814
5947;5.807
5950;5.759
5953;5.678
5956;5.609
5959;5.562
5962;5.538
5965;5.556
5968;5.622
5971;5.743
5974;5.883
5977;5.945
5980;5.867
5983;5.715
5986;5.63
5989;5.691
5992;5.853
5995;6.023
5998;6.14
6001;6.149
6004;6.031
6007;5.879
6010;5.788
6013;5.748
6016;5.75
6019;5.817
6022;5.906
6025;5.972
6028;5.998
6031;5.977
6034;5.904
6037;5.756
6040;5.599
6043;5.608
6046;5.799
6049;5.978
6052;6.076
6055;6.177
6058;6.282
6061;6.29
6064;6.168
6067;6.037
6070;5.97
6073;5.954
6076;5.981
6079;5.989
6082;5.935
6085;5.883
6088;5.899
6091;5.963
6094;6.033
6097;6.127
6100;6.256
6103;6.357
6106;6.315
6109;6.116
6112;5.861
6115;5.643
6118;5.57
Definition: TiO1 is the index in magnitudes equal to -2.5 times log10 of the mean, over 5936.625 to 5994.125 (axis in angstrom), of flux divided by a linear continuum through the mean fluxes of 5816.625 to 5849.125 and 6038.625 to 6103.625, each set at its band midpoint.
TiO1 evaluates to 0.07 mag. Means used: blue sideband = 6.24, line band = 5.74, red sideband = 6.01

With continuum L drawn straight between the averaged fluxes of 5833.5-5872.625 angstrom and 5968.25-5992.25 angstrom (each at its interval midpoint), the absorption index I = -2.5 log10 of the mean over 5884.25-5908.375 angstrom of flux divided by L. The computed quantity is 0.10 mag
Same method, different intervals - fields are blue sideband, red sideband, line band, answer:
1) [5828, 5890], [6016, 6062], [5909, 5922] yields 0.04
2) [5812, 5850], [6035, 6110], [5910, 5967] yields 0.07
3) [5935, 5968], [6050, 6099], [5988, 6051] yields 0.00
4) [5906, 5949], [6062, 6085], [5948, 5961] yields 0.04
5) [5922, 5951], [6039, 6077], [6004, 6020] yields 0.02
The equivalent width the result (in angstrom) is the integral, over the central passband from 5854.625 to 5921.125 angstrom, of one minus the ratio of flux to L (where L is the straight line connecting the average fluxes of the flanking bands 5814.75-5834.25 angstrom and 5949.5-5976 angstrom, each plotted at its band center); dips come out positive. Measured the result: 3.32 angstrom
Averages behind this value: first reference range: 6.39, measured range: 5.75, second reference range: 5.66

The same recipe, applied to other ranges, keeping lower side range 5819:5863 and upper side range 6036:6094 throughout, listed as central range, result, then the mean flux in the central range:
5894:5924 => 2.3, 5.66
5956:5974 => 1.3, 5.63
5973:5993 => 0.8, 5.79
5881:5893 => 1.1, 5.55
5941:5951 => 0.5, 5.8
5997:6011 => 0.1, 6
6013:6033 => 0.4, 5.89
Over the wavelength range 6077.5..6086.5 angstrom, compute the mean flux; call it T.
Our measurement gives 5.94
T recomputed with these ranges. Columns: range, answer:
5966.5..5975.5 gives 5.75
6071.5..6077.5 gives 5.97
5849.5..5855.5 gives 6.19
